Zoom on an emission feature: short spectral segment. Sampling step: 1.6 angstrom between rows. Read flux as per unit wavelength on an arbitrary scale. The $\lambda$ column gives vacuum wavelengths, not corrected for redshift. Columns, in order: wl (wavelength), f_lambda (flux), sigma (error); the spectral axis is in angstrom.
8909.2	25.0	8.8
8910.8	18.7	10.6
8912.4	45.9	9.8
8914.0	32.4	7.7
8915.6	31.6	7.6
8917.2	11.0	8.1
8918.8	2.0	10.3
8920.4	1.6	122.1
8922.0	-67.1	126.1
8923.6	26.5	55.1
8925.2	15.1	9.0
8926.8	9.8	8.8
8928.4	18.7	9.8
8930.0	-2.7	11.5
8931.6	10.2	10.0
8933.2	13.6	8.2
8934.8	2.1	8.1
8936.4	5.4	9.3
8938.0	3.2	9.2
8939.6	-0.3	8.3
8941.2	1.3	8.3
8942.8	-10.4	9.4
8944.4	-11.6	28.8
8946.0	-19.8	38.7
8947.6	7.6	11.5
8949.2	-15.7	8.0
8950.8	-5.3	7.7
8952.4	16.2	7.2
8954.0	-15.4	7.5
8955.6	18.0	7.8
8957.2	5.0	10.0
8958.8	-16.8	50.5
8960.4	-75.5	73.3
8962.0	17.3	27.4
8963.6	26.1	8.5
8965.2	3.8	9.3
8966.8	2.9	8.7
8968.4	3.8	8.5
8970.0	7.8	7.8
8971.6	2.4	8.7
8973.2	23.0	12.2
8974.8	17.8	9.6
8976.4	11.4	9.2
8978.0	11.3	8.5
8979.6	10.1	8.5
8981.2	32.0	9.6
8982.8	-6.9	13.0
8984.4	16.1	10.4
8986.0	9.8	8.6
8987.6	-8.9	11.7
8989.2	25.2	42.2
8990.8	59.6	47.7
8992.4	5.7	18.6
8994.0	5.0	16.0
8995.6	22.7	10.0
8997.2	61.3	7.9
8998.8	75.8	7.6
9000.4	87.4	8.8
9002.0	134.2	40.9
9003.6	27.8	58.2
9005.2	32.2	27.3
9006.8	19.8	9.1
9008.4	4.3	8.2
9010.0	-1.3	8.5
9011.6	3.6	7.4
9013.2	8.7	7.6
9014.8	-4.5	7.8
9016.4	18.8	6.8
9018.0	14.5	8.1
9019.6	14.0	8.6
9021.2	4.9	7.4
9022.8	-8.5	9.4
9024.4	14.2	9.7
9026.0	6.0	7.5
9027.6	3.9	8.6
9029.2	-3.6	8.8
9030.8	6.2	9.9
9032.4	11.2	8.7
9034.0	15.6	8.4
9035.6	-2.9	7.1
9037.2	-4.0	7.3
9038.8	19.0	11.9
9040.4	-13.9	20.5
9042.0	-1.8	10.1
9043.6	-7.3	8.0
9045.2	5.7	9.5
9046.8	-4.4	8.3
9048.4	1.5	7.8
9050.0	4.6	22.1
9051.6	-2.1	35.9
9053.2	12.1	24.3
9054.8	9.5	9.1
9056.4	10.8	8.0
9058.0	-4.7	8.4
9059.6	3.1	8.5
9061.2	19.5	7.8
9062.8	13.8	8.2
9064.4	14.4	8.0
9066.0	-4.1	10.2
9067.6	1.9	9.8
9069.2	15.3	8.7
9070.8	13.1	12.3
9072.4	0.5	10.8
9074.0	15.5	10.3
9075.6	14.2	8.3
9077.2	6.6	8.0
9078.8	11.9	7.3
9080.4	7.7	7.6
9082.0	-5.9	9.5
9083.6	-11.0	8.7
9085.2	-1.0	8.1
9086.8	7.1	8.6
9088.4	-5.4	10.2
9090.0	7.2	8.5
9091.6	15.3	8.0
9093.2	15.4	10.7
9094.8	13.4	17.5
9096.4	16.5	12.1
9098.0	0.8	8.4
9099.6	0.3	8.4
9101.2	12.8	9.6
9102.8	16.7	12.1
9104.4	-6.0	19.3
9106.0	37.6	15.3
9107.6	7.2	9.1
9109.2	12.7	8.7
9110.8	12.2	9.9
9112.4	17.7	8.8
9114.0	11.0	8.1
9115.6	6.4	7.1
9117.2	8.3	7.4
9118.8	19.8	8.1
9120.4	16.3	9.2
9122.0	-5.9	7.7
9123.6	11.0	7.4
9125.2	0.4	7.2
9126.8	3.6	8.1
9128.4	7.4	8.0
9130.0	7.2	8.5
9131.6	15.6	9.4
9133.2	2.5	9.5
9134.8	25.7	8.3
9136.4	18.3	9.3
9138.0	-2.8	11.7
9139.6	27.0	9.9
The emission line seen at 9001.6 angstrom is [O III] 5007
